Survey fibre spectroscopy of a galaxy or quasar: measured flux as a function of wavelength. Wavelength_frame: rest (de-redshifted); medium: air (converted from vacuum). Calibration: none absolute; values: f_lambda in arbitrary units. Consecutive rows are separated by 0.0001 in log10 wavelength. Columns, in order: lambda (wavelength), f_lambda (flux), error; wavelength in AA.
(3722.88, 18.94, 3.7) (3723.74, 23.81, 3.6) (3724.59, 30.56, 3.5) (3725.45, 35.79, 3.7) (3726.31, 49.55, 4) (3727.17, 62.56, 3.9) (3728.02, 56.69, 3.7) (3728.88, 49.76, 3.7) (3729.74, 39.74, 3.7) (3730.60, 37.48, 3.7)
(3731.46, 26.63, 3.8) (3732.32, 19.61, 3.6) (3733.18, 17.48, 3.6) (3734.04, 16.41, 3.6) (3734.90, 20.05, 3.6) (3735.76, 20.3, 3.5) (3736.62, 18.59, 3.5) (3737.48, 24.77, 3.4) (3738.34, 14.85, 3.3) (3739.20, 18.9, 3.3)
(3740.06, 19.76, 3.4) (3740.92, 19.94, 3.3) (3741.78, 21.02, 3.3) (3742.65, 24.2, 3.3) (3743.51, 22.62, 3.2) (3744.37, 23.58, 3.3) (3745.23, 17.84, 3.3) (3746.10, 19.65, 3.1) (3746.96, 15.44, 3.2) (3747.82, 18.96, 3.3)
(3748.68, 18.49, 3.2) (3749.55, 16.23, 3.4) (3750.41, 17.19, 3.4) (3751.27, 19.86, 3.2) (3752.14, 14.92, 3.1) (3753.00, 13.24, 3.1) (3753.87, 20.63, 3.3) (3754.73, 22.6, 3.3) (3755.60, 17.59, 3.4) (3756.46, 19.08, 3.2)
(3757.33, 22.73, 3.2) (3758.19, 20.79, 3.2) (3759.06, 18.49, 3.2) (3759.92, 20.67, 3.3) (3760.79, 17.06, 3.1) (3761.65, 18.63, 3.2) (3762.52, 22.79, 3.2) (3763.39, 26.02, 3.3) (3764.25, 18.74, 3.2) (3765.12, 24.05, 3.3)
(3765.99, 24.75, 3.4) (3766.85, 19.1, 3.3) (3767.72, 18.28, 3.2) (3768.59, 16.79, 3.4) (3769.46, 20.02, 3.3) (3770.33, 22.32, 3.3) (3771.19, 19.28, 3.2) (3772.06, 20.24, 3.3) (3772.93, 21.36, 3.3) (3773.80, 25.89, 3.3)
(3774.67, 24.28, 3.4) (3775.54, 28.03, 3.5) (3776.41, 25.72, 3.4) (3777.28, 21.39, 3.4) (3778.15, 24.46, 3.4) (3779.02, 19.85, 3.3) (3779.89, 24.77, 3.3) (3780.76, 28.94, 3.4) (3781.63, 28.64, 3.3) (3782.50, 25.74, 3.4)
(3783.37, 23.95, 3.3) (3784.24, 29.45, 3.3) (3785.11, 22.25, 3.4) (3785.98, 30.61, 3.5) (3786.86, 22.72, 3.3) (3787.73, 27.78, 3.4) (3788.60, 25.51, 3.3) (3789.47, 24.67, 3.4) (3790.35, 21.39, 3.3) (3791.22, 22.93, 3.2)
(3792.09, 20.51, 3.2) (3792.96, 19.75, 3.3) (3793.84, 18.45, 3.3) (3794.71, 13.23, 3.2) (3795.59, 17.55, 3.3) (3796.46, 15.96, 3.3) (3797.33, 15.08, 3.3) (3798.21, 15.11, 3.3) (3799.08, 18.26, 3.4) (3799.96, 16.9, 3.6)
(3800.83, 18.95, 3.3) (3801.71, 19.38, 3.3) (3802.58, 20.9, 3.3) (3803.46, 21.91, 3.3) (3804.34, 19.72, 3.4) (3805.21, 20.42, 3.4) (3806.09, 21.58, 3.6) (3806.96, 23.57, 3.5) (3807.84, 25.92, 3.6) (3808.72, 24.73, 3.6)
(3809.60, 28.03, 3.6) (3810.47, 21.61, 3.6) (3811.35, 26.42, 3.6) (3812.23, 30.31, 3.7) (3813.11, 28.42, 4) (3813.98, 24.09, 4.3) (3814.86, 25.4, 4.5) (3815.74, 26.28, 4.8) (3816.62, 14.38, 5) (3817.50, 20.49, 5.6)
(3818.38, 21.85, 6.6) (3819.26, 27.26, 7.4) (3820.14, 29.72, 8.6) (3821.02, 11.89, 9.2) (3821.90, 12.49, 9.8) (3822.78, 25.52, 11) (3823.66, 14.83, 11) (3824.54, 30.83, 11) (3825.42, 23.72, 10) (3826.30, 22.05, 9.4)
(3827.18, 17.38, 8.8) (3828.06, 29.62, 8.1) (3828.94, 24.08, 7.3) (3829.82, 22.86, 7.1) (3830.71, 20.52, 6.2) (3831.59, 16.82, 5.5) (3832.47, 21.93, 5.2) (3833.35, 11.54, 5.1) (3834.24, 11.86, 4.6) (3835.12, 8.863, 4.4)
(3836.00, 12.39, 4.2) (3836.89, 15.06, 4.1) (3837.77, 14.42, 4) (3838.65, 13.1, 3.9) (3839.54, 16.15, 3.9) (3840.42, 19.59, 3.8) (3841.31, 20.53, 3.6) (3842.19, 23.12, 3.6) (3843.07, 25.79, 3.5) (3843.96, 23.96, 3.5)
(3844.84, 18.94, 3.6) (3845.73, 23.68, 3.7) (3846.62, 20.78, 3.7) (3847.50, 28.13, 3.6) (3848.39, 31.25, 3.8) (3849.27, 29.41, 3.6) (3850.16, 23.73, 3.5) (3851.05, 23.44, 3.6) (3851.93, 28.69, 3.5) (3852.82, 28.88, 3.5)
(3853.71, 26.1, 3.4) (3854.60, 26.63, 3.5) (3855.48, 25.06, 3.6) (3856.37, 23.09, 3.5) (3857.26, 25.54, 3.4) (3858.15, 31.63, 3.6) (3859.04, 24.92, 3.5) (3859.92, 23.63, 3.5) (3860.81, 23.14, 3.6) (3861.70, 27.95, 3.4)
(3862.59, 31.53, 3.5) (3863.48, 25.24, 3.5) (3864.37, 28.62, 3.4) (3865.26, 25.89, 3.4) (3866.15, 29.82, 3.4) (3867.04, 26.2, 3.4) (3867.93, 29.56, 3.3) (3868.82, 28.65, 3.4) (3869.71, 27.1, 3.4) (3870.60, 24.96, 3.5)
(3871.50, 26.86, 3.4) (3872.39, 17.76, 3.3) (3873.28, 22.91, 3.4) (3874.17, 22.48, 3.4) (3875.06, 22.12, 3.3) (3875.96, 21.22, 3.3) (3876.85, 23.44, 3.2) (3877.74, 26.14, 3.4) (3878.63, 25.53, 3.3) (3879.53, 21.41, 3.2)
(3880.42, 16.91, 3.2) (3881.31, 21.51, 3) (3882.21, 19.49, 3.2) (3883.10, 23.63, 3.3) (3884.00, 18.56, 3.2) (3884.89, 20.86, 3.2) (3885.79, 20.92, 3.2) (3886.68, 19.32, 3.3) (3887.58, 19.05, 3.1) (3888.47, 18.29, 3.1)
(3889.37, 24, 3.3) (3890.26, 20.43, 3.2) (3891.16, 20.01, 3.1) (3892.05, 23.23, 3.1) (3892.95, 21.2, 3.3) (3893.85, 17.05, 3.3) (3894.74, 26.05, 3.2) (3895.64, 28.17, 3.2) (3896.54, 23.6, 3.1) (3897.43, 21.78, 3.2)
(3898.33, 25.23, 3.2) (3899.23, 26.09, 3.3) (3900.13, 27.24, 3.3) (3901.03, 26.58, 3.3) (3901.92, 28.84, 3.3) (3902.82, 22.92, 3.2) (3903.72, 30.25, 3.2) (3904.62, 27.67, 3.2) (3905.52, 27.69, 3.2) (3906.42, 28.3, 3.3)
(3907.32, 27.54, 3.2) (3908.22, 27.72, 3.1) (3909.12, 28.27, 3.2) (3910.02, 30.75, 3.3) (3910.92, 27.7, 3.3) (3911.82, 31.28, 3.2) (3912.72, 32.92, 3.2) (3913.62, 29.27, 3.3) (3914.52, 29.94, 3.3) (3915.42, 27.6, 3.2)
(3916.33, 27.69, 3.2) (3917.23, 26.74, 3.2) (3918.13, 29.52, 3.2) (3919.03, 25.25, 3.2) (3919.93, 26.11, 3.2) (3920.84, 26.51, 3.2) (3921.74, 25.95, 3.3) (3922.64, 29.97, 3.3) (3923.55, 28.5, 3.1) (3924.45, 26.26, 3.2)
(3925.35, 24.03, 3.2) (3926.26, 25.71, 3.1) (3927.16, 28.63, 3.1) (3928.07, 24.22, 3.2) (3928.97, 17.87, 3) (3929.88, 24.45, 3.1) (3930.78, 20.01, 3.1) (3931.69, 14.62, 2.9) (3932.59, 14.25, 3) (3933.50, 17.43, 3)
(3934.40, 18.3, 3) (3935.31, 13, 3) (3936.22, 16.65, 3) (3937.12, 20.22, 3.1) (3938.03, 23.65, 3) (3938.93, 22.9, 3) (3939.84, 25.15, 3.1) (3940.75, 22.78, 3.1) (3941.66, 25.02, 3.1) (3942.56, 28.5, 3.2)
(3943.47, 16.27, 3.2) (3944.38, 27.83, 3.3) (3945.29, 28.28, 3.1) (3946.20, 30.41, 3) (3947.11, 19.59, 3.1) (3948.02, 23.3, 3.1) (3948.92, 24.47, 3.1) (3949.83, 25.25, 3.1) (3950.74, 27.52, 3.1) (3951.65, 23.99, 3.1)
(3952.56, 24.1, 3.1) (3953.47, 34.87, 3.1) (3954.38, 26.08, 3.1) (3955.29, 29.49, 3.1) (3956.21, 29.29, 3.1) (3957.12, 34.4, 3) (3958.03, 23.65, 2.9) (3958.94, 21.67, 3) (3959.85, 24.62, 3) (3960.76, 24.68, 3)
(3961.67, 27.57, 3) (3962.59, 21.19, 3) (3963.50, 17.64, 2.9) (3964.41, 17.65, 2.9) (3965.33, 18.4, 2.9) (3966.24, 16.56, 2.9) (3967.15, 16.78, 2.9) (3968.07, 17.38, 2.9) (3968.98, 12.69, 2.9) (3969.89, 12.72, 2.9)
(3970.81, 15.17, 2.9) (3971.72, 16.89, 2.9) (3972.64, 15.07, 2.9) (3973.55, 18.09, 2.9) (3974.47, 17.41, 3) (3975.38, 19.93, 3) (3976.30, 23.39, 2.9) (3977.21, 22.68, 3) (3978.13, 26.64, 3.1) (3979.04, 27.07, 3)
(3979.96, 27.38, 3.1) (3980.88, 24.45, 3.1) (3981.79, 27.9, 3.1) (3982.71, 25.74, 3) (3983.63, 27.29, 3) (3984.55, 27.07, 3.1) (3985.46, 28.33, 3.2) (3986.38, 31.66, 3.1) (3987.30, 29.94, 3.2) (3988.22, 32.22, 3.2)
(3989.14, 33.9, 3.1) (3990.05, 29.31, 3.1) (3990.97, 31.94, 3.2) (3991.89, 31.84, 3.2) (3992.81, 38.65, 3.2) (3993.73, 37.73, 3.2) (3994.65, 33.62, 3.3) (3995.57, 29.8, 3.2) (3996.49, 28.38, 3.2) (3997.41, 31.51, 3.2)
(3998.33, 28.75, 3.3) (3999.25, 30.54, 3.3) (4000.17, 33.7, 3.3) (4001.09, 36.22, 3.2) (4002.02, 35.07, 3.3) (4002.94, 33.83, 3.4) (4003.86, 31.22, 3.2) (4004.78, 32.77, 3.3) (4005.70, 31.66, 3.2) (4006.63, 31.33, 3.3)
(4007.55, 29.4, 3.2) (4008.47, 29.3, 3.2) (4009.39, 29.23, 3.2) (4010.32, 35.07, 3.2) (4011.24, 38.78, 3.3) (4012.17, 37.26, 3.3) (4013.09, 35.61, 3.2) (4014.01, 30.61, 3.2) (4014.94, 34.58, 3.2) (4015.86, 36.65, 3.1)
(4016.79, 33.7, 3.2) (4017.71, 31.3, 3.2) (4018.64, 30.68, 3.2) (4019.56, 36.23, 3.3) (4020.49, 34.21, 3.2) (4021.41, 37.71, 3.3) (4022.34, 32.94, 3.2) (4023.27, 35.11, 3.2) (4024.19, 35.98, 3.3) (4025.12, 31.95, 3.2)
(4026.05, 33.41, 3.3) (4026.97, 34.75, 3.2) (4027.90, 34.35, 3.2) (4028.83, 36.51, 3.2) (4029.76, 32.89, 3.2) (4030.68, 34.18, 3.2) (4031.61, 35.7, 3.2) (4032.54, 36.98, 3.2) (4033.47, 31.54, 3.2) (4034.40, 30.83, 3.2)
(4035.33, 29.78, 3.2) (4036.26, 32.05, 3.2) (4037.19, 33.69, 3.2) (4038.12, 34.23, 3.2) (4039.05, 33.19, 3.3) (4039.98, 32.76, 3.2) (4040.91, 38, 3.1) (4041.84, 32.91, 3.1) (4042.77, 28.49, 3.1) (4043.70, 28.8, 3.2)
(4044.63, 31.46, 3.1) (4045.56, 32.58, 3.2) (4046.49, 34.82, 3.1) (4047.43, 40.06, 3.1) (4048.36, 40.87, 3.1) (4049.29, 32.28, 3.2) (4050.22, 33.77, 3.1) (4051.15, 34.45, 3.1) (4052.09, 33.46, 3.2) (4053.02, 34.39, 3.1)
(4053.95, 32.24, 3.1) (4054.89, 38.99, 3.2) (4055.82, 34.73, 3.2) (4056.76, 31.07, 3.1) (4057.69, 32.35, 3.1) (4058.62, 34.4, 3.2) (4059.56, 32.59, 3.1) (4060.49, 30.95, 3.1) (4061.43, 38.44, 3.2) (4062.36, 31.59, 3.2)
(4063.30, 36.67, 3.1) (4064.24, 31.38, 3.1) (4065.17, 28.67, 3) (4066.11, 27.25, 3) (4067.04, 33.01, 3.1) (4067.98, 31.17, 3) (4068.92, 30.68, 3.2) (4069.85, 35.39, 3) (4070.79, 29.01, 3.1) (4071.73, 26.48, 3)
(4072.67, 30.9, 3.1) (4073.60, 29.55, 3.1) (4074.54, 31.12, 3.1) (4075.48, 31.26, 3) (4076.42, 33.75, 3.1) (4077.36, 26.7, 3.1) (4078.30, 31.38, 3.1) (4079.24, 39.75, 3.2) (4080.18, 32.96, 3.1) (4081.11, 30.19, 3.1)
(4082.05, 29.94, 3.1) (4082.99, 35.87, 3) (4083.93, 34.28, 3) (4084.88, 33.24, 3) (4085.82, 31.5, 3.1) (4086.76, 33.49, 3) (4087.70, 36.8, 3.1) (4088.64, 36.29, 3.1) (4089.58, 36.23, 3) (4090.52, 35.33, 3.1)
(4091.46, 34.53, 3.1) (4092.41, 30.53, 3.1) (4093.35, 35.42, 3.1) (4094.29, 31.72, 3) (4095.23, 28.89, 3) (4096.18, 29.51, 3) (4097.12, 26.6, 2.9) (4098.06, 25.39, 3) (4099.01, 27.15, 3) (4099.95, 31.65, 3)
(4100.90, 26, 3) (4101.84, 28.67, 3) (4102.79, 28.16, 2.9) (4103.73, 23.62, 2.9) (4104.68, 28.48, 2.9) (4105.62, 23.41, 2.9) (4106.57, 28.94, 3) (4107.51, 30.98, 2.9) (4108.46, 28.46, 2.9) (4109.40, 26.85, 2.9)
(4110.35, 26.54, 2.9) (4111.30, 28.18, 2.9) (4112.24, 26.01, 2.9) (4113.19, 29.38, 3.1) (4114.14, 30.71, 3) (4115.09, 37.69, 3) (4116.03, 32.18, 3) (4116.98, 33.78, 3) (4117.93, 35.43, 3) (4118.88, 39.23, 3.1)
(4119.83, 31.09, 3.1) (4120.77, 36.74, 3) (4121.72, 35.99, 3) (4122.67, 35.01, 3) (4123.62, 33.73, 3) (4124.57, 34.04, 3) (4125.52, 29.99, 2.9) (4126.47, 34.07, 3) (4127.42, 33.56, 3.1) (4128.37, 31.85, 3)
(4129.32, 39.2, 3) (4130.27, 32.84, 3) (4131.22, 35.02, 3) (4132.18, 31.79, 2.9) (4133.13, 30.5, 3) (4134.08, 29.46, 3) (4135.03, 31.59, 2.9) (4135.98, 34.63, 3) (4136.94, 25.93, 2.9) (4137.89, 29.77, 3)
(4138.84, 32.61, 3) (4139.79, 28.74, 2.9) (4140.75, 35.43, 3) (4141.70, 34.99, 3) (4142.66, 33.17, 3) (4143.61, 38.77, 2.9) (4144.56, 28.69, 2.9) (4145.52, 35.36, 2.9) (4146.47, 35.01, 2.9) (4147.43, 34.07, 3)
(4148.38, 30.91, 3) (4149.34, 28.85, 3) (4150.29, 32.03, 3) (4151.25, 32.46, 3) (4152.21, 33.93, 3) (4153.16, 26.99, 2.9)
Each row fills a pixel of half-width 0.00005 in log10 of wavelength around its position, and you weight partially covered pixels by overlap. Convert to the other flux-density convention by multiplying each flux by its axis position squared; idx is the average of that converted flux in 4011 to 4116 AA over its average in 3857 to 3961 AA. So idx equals 1.4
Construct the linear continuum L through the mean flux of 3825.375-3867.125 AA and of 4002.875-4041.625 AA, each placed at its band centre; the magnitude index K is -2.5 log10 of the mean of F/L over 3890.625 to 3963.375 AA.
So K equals 0.11 mag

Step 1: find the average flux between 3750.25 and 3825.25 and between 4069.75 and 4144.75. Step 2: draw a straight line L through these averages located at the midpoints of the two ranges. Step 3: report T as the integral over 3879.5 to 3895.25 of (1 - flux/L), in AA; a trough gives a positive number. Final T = 2.7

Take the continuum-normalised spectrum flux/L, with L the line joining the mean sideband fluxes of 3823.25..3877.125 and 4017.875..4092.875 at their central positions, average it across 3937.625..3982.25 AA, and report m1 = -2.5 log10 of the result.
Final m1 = 0.23 mag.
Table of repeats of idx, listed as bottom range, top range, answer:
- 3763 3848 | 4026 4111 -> 1.70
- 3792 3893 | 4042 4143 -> 1.63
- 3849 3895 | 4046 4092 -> 1.53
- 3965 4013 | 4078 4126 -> 1.21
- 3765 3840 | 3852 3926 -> 1.24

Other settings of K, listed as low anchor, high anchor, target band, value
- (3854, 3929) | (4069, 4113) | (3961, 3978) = 0.429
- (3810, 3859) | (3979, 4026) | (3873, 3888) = 0.162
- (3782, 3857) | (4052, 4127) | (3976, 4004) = -0.080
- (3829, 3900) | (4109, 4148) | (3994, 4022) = -0.172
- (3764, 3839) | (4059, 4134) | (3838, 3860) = -0.046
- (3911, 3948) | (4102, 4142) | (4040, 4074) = -0.133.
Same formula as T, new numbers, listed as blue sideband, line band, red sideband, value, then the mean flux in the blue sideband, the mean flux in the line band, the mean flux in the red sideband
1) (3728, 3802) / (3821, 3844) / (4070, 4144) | 4.65 AA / 21.8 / 19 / 31.7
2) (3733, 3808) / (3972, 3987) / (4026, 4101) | 2.56 AA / 20.9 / 24.4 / 32.7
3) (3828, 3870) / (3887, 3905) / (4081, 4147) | 0.70 AA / 23.3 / 23.8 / 31.8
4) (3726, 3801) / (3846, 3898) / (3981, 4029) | 5.62 AA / 22.8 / 24.2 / 32.6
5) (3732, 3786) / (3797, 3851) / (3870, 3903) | 1.51 AA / 21.1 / 21.2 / 22.6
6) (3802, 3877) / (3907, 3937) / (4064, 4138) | 0.89 AA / 23.1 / 24.9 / 31.5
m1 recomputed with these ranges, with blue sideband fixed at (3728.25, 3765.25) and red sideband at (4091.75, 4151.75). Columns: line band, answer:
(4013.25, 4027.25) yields -0.184 mag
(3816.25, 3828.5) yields 0.090 mag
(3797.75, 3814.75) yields 0.029 mag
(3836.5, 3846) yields 0.229 mag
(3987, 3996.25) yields -0.175 mag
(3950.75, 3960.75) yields -0.004 mag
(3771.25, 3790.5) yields -0.112 mag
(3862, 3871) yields -0.130 mag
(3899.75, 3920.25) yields -0.096 mag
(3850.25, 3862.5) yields -0.076 mag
